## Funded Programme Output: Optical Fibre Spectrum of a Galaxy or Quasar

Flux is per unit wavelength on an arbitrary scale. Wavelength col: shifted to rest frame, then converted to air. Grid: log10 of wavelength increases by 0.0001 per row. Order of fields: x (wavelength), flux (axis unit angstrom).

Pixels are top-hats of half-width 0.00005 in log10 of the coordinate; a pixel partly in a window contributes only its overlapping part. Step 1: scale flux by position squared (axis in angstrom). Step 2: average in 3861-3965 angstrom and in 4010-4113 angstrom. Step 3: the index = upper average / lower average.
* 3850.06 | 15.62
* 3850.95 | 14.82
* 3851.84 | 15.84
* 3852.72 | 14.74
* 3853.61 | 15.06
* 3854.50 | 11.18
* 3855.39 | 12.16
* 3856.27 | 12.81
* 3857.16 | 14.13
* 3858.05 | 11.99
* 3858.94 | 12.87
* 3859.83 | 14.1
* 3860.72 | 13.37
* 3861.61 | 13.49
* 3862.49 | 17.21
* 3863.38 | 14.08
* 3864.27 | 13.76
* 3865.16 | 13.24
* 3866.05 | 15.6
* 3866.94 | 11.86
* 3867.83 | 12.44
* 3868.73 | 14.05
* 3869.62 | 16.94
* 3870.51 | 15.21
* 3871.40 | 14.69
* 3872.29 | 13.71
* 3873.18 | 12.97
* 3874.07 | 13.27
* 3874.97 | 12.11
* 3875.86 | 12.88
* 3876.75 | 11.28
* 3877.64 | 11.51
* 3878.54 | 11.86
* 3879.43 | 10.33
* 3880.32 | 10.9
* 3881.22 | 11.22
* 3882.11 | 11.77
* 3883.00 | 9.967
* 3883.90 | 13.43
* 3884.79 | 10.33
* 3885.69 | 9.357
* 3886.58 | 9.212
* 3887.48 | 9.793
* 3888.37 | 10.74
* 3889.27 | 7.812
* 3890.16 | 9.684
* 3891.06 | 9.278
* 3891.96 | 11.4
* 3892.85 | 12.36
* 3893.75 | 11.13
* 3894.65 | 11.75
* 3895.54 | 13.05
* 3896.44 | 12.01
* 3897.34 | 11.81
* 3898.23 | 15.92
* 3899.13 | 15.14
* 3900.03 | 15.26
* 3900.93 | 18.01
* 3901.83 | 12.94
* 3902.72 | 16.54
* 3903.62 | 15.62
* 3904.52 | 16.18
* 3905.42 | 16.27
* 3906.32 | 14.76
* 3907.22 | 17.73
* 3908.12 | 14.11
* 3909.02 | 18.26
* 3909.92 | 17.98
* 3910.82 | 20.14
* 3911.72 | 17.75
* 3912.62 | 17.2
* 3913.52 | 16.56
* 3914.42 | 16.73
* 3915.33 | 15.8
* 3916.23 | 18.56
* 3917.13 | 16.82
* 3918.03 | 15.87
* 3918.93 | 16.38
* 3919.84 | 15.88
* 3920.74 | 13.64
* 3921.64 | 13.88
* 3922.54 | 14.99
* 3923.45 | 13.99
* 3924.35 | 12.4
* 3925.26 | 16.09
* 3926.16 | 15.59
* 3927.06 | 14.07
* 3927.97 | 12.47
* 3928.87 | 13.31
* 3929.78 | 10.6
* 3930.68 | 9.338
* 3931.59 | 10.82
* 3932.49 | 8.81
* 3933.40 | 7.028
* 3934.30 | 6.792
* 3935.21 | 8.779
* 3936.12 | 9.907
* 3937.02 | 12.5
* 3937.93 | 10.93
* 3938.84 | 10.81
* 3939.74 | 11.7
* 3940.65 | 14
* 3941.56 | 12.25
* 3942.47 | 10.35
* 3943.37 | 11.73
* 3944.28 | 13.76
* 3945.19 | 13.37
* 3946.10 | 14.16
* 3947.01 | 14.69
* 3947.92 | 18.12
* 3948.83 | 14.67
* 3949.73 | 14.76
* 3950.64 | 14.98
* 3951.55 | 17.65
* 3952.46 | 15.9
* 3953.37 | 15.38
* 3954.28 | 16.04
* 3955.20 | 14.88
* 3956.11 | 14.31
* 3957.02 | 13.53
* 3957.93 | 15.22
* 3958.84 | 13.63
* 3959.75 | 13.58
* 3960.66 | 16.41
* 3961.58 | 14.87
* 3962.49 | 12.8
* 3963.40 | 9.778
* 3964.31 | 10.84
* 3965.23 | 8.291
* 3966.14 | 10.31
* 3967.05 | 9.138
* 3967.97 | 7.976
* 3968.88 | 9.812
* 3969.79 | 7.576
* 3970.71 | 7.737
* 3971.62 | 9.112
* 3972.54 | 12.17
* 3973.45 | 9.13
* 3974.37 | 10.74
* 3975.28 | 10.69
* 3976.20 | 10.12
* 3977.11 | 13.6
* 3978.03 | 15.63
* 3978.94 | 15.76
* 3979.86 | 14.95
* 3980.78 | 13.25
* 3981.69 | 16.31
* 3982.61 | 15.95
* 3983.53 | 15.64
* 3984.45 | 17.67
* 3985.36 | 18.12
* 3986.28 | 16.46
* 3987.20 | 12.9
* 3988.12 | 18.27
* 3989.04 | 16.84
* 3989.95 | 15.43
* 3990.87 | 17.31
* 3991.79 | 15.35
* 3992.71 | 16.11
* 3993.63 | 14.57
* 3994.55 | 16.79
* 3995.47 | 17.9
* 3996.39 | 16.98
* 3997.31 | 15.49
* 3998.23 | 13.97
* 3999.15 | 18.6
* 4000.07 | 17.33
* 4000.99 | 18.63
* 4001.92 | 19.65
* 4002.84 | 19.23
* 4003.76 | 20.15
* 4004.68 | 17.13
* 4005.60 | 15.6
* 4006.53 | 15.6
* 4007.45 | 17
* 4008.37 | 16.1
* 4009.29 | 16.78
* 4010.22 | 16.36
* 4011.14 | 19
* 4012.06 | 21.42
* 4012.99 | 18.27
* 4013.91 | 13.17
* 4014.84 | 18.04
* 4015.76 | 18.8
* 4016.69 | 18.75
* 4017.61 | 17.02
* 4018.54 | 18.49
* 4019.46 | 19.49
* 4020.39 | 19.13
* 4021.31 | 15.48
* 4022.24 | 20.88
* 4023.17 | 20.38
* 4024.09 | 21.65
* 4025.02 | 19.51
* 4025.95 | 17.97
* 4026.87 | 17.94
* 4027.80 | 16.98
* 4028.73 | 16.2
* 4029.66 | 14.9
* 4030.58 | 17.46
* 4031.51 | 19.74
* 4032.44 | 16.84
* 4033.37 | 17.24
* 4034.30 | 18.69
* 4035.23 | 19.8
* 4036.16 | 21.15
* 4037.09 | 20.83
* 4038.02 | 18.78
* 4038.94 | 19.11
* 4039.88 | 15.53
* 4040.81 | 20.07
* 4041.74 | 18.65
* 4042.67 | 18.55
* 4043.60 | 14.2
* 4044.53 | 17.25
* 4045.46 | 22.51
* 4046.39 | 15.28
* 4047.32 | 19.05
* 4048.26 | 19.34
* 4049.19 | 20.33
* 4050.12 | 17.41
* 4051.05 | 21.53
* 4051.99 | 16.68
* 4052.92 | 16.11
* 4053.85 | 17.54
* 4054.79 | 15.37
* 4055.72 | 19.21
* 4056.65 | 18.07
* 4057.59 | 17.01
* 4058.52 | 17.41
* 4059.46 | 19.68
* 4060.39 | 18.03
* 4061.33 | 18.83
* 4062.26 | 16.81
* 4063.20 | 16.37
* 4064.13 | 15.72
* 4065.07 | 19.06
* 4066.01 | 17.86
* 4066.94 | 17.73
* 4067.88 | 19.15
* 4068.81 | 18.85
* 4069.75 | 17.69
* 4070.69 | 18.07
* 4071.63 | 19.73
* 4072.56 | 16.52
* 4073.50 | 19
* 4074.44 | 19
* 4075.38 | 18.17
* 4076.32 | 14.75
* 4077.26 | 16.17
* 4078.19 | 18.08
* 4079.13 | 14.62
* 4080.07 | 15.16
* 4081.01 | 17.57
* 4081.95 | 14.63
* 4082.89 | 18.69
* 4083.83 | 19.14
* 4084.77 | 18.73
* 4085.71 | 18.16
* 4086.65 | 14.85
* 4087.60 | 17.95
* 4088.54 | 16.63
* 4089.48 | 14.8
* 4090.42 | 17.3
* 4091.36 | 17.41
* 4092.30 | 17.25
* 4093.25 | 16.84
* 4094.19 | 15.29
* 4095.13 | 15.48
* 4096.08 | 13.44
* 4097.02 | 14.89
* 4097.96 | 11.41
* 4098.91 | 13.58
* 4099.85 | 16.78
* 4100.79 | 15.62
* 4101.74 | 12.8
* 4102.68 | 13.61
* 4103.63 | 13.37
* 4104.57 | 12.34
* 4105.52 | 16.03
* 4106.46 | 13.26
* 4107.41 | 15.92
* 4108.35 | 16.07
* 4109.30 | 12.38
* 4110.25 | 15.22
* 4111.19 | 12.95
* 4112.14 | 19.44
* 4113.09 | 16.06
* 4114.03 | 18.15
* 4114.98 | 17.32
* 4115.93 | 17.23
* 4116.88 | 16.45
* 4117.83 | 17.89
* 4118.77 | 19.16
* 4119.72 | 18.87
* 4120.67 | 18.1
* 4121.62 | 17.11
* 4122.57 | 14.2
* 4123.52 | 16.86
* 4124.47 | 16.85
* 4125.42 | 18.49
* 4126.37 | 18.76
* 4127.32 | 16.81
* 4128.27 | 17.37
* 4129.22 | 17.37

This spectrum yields 1.38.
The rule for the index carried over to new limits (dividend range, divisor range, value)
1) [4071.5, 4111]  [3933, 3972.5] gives 1.38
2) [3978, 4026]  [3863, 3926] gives 1.32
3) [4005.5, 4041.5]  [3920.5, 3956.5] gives 1.46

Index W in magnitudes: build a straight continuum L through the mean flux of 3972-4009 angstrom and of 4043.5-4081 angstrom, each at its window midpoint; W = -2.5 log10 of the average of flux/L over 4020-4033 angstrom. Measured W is -0.09 mag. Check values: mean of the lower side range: 15.7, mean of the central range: 18.2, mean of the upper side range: 17.8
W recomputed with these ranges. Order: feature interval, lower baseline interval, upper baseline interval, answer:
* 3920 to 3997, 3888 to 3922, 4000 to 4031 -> 0.22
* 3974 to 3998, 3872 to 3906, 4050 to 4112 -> -0.06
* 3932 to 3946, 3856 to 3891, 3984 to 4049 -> 0.34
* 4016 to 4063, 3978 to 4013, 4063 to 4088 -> -0.07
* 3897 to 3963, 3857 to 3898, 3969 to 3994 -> -0.09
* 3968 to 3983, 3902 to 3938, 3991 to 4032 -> 0.34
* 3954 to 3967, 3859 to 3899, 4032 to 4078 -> 0.15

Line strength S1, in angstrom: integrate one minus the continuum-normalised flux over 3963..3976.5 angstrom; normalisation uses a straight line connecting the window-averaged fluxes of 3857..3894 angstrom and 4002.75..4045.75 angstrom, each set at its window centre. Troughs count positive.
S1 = 5.4 angstrom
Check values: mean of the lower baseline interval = 12.3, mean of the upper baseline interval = 18.1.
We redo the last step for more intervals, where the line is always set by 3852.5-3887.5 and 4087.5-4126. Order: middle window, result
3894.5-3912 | -3.1 angstrom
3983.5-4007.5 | -4.1 angstrom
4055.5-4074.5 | -3.4 angstrom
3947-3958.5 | -1.3 angstrom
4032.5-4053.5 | -4.9 angstrom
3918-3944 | 2.7 angstrom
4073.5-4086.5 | -1.4 angstrom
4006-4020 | -2.8 angstrom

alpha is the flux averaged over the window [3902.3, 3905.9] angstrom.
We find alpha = 16.1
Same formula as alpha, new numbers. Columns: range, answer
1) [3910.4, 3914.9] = 17.6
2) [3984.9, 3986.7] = 17.4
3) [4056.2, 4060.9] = 18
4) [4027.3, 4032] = 17.1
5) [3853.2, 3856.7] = 12.8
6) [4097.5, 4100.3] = 13.9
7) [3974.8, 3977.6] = 11.5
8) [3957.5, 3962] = 14.7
